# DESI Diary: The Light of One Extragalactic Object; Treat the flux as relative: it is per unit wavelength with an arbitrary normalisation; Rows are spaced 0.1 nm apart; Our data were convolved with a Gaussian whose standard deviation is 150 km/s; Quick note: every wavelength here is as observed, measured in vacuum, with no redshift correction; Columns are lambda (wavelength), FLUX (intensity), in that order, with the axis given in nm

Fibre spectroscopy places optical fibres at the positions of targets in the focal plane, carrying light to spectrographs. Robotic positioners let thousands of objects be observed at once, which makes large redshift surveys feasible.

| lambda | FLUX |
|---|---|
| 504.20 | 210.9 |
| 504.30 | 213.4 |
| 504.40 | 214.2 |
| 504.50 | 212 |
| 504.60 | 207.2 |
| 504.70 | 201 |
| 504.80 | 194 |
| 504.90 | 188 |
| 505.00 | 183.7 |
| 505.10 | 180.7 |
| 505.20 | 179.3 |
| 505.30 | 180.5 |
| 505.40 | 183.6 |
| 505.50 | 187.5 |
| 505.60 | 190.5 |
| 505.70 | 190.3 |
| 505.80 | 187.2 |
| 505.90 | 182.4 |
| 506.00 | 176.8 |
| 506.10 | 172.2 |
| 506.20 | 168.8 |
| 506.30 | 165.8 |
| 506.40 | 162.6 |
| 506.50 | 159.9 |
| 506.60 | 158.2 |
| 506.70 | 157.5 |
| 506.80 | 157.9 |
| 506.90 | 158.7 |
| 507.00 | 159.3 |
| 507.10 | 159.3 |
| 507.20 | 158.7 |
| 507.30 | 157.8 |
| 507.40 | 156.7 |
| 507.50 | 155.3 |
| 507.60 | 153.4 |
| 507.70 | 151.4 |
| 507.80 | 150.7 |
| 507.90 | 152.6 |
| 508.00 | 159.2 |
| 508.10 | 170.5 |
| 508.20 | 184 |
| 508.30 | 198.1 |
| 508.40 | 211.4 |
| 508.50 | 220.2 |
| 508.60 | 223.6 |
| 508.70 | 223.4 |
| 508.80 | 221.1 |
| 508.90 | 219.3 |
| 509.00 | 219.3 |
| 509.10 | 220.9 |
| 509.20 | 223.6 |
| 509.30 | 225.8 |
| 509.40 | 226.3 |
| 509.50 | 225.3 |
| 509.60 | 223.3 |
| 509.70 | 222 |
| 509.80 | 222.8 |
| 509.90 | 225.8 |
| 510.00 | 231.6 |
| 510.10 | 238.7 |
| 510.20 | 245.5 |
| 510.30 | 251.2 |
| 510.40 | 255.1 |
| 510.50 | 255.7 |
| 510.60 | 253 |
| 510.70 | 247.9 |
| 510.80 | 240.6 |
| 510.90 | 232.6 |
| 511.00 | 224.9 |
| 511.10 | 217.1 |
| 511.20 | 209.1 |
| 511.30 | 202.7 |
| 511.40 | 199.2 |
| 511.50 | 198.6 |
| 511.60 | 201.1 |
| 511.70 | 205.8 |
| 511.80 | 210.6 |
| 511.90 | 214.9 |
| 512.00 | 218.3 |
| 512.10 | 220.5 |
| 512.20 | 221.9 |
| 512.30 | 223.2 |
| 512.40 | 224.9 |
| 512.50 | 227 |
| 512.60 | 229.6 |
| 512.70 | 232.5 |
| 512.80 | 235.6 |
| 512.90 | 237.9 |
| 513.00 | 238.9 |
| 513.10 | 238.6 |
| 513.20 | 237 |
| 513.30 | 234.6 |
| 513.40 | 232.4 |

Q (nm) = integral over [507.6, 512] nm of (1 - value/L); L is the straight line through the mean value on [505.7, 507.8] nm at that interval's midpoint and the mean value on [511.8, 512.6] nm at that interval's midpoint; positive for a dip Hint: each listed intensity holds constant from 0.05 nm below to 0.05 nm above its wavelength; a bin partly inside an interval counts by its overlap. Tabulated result -0.42 nm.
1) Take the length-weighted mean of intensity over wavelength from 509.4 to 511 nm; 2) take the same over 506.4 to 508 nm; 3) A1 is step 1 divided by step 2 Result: 1.5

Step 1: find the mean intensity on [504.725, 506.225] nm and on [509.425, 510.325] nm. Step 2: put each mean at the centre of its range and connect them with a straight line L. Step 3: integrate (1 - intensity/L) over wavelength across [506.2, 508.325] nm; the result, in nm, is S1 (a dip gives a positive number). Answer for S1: 0.44 nm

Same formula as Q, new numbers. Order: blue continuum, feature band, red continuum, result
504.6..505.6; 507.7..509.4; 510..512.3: 0.073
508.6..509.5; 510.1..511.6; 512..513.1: -0.028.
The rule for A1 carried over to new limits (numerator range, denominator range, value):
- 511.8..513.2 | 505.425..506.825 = 1.32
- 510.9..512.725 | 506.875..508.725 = 1.24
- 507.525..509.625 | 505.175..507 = 1.15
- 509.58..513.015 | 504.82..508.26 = 1.34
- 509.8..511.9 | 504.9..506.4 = 1.26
